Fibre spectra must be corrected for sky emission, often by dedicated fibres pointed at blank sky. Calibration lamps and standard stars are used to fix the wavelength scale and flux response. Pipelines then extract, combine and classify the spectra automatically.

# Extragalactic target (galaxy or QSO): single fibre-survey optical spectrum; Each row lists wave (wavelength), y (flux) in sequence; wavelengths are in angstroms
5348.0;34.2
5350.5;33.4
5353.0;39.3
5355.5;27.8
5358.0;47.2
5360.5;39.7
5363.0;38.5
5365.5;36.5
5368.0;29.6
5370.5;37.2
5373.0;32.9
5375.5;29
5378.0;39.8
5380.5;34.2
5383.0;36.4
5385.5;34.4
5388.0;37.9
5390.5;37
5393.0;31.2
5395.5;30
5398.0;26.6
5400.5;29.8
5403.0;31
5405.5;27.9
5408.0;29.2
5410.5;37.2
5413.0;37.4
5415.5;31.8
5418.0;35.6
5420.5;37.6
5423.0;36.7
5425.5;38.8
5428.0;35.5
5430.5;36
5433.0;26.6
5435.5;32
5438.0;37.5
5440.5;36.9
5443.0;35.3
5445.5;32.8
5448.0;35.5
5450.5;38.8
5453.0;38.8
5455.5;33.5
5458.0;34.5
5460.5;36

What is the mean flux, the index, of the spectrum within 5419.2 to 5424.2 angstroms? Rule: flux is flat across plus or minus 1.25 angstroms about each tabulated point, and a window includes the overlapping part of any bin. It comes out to 37.1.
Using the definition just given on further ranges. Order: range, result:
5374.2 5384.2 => 34.8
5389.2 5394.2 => 34.2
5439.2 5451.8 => 35.9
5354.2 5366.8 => 37.9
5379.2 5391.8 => 36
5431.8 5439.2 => 32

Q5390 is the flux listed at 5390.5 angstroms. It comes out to 37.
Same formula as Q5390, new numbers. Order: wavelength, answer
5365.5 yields 36.5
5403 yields 31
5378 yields 39.8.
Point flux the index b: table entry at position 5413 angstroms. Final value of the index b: 37.4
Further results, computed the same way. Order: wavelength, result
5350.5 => 33.4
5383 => 36.4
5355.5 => 27.8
